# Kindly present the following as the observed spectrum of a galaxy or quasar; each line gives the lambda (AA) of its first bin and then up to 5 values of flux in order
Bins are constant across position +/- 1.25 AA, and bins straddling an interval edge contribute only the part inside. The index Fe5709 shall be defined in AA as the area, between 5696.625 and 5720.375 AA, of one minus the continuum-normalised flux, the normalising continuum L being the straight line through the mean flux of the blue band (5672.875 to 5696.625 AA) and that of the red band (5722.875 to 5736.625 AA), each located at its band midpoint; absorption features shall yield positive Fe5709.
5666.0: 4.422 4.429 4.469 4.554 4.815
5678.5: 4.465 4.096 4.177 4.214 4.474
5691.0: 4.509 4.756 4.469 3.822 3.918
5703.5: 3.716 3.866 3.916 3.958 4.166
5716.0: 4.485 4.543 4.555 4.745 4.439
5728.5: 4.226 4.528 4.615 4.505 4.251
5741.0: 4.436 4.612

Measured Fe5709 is 2.2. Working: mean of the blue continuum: 4.45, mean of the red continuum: 4.5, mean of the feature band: 4.07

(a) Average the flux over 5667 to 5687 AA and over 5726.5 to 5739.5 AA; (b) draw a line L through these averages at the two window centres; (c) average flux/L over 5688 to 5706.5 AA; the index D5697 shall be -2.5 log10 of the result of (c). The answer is 0.06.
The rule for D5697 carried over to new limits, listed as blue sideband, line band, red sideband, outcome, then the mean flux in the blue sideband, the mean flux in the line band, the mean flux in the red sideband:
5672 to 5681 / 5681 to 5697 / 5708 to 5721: 0.009 mag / 4.54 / 4.41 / 4.26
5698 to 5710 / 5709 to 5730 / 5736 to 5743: -0.072 mag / 3.85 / 4.37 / 4.4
